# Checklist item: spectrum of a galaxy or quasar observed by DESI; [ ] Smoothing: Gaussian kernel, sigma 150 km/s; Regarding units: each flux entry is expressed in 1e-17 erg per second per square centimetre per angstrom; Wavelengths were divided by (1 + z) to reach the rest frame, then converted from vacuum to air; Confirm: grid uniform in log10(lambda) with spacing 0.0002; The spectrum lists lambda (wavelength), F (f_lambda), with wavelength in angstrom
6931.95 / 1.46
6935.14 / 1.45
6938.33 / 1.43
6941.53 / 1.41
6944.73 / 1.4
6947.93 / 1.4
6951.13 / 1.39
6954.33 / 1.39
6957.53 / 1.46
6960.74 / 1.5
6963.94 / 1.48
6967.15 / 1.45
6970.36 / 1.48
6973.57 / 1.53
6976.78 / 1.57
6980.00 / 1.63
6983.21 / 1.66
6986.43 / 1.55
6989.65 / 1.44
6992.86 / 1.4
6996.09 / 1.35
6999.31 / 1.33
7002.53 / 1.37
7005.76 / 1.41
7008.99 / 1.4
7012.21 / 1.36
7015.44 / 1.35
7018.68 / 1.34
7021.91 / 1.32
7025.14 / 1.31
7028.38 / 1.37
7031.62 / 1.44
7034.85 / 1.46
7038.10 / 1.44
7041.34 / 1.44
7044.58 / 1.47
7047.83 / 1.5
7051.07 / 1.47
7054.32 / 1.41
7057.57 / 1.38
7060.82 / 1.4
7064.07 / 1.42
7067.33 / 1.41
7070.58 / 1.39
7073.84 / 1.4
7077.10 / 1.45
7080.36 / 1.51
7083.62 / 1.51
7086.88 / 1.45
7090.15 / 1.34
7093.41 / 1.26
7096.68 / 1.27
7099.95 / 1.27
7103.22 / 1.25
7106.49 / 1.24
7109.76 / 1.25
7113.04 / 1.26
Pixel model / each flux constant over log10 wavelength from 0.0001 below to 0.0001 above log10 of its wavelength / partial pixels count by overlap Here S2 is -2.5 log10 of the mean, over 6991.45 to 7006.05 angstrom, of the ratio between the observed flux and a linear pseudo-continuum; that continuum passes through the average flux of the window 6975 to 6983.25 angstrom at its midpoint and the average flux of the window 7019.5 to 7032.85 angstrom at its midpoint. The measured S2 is 0.10 mag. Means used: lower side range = 1.61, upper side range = 1.36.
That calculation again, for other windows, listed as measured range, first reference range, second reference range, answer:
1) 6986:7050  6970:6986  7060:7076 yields 0.08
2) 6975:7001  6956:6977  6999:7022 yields -0.05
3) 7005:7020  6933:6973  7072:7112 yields 0.02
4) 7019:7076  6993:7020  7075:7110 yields -0.04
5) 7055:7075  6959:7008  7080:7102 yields -0.01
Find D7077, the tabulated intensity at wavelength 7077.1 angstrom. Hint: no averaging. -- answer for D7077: 1.45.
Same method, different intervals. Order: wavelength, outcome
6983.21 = 1.66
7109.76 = 1.25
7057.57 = 1.38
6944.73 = 1.4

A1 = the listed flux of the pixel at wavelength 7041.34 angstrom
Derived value 1.44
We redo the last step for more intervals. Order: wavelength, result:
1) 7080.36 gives 1.51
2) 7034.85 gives 1.46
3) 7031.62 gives 1.44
